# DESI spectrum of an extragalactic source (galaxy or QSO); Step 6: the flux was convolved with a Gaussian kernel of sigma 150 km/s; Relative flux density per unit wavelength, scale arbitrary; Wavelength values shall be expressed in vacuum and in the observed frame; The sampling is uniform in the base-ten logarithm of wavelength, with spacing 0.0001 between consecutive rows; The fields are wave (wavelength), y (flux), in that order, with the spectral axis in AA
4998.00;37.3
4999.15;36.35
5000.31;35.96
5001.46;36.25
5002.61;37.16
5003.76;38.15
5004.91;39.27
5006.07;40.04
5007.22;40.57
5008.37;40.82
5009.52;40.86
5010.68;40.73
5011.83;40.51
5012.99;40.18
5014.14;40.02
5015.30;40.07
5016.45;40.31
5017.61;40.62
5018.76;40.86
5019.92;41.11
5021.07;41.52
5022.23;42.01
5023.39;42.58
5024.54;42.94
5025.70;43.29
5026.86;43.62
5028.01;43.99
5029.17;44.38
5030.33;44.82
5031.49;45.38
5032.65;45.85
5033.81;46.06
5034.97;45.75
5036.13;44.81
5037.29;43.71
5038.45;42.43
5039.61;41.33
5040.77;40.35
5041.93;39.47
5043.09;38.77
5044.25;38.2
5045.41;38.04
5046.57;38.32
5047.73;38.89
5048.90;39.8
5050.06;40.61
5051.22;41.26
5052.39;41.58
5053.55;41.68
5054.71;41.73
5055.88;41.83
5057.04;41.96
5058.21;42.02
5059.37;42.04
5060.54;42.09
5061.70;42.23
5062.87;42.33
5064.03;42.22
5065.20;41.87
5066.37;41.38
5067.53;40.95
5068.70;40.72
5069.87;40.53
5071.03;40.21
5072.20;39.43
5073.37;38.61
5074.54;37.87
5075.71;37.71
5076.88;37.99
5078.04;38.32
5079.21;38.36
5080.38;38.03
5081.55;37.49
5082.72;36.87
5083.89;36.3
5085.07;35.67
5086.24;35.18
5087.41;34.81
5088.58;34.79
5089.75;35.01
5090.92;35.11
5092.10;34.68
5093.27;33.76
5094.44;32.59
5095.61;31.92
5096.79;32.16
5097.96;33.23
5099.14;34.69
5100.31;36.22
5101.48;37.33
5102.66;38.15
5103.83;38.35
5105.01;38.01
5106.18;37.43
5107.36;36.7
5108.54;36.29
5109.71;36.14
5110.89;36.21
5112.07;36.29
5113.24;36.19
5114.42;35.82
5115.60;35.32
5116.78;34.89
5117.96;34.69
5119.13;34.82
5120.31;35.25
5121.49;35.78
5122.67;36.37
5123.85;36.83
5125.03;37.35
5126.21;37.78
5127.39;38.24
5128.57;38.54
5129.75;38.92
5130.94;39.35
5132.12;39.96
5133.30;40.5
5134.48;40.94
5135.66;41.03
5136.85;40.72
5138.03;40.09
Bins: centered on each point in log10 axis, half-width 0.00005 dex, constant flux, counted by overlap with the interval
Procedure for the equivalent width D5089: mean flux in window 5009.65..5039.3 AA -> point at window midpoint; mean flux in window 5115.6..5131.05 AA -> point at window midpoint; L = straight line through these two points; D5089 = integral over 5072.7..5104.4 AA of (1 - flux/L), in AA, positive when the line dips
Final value 2.3 AA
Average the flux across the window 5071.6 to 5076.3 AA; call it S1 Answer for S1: 38.3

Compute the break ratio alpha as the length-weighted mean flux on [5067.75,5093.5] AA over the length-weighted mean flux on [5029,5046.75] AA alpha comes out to 0.88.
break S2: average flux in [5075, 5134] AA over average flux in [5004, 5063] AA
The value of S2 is 0.87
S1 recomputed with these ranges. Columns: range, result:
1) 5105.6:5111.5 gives 36.5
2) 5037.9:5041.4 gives 41.4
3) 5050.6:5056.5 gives 41.6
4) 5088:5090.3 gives 34.9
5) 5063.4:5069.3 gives 41.4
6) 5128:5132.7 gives 39.1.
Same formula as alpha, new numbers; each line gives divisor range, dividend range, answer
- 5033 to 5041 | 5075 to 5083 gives 0.87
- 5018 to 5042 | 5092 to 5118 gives 0.82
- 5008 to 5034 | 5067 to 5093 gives 0.89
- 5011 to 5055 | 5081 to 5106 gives 0.85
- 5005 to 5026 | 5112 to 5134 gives 0.90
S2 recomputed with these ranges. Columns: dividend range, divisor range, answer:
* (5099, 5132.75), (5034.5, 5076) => 0.90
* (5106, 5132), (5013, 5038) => 0.85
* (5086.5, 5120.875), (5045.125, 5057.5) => 0.87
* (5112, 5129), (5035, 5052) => 0.89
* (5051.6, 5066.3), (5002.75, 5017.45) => 1.05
